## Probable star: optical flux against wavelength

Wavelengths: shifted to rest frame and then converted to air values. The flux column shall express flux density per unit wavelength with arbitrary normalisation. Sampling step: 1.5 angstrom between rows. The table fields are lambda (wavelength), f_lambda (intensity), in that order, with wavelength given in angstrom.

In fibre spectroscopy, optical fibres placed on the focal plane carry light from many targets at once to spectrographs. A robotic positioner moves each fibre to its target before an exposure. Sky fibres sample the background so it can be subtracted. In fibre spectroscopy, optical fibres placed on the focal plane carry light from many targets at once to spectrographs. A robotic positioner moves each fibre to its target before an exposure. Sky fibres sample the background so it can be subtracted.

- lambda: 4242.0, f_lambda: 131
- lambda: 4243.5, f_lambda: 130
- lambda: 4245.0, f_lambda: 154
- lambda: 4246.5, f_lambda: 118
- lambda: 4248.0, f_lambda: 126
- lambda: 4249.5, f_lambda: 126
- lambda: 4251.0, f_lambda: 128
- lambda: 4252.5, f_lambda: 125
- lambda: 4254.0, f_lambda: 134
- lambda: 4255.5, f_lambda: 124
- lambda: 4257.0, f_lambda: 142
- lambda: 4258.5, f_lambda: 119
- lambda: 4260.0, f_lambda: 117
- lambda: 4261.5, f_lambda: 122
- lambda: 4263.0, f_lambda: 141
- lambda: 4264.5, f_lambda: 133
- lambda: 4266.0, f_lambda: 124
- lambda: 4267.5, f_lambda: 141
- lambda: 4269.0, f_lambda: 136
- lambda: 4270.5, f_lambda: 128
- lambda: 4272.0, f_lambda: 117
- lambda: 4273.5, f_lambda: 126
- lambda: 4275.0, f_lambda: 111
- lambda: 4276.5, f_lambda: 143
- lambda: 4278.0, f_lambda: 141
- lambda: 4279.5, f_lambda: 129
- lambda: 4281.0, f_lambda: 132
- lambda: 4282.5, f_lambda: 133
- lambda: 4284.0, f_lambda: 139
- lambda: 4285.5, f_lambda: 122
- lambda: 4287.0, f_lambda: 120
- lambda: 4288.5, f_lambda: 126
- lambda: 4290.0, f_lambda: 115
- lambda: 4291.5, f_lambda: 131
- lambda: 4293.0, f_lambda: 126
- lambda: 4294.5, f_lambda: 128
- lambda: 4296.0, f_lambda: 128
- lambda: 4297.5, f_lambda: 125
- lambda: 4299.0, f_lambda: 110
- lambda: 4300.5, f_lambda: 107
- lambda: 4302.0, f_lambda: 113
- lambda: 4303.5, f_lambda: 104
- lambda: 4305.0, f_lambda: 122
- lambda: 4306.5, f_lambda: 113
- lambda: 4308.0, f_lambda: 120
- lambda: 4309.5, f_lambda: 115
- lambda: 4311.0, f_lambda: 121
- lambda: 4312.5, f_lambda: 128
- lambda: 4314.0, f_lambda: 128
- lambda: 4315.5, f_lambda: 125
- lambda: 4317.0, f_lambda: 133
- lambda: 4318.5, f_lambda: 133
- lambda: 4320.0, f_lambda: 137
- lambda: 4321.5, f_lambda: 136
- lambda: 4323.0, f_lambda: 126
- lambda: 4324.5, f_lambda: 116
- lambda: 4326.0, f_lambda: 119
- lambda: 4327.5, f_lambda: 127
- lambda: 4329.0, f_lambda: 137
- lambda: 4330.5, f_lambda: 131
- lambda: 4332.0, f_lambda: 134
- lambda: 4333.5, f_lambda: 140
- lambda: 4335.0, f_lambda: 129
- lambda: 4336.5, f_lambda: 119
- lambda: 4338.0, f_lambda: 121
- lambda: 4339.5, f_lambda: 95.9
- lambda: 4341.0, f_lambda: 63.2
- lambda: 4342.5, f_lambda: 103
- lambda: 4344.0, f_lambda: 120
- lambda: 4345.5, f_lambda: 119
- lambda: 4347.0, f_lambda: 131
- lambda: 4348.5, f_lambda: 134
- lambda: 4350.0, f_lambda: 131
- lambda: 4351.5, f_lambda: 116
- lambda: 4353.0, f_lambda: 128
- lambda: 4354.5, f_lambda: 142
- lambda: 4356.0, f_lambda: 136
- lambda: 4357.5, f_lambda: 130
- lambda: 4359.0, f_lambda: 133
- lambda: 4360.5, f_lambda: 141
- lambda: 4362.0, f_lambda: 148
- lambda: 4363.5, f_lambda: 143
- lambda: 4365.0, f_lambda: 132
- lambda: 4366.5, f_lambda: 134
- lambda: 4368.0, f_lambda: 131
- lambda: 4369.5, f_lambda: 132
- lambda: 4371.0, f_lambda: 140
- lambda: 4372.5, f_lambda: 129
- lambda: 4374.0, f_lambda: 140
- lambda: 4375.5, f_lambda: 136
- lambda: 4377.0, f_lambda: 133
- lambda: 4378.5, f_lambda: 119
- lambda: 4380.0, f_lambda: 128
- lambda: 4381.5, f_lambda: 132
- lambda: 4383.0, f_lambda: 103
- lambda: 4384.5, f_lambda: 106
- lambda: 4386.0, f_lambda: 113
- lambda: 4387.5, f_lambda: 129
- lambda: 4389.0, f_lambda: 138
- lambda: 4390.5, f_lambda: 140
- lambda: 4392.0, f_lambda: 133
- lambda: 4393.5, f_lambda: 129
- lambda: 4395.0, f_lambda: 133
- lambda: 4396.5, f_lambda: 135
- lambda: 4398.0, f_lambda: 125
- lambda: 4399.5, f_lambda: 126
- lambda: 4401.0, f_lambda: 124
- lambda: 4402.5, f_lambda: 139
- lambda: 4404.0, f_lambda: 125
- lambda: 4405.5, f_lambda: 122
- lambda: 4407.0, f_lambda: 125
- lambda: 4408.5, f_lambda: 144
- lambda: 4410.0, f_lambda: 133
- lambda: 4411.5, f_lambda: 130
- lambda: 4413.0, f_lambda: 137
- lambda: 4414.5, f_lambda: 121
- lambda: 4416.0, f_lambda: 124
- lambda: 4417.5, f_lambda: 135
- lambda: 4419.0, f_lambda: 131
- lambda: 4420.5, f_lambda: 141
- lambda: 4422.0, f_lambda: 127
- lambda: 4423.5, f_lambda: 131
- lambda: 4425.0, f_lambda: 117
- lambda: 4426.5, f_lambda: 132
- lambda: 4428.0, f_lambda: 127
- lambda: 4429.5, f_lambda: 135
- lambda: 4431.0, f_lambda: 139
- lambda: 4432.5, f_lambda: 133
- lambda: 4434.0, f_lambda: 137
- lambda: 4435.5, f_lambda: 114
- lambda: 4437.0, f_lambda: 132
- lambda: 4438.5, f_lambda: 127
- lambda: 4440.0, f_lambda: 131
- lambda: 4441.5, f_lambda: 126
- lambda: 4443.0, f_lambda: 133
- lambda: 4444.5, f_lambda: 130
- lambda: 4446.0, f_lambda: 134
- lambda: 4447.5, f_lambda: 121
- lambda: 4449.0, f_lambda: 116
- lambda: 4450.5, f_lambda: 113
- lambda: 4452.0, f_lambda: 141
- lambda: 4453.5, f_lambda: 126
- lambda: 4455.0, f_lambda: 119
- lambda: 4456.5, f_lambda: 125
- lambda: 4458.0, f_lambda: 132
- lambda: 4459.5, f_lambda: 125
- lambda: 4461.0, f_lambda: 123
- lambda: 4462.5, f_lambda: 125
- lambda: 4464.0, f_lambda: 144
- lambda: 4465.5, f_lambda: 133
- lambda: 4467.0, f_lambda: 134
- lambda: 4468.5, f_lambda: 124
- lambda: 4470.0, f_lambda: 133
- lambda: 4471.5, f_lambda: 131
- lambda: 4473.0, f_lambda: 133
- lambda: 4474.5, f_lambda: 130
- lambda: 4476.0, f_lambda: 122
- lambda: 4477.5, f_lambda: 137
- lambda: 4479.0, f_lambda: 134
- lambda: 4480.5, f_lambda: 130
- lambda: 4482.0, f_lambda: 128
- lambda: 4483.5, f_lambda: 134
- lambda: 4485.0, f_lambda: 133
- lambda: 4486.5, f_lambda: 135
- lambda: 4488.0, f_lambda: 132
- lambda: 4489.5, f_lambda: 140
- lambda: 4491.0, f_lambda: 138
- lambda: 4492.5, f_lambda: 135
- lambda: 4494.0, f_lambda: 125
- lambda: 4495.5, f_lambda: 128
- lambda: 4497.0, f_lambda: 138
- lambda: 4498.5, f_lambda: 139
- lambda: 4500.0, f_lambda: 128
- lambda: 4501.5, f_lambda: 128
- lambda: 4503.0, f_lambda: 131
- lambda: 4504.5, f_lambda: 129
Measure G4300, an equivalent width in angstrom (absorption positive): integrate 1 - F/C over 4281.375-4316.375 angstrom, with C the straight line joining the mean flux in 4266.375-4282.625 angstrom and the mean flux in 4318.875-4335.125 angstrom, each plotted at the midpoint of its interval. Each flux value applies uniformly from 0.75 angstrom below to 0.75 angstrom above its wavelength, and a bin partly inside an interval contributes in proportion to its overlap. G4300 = 2.3 angstrom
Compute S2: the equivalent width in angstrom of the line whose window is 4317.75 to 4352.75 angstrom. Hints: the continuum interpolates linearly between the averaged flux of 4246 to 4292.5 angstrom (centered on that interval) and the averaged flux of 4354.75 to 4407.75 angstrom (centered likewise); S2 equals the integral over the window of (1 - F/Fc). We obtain 1.9 angstrom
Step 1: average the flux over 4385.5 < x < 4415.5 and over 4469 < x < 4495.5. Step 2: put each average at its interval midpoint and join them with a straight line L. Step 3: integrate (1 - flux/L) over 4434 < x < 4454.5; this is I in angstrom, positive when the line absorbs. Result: 0.70 angstrom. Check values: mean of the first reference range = 130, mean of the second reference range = 132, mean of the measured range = 127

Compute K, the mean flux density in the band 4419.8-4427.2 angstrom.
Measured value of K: 130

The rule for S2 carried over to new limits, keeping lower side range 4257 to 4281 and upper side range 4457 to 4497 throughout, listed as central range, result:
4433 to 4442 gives 0.2 angstrom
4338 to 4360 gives 1.6 angstrom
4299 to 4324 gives 1.4 angstrom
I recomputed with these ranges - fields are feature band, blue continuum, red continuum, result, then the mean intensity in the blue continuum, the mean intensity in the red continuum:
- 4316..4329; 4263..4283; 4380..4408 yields 0.0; 131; 127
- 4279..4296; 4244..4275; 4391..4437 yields 0.2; 129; 130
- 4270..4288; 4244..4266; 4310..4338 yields 0.1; 129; 128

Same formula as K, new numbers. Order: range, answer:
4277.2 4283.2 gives 134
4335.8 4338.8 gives 120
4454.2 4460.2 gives 125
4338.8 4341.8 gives 79.7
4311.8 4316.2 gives 127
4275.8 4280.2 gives 138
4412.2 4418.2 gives 129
